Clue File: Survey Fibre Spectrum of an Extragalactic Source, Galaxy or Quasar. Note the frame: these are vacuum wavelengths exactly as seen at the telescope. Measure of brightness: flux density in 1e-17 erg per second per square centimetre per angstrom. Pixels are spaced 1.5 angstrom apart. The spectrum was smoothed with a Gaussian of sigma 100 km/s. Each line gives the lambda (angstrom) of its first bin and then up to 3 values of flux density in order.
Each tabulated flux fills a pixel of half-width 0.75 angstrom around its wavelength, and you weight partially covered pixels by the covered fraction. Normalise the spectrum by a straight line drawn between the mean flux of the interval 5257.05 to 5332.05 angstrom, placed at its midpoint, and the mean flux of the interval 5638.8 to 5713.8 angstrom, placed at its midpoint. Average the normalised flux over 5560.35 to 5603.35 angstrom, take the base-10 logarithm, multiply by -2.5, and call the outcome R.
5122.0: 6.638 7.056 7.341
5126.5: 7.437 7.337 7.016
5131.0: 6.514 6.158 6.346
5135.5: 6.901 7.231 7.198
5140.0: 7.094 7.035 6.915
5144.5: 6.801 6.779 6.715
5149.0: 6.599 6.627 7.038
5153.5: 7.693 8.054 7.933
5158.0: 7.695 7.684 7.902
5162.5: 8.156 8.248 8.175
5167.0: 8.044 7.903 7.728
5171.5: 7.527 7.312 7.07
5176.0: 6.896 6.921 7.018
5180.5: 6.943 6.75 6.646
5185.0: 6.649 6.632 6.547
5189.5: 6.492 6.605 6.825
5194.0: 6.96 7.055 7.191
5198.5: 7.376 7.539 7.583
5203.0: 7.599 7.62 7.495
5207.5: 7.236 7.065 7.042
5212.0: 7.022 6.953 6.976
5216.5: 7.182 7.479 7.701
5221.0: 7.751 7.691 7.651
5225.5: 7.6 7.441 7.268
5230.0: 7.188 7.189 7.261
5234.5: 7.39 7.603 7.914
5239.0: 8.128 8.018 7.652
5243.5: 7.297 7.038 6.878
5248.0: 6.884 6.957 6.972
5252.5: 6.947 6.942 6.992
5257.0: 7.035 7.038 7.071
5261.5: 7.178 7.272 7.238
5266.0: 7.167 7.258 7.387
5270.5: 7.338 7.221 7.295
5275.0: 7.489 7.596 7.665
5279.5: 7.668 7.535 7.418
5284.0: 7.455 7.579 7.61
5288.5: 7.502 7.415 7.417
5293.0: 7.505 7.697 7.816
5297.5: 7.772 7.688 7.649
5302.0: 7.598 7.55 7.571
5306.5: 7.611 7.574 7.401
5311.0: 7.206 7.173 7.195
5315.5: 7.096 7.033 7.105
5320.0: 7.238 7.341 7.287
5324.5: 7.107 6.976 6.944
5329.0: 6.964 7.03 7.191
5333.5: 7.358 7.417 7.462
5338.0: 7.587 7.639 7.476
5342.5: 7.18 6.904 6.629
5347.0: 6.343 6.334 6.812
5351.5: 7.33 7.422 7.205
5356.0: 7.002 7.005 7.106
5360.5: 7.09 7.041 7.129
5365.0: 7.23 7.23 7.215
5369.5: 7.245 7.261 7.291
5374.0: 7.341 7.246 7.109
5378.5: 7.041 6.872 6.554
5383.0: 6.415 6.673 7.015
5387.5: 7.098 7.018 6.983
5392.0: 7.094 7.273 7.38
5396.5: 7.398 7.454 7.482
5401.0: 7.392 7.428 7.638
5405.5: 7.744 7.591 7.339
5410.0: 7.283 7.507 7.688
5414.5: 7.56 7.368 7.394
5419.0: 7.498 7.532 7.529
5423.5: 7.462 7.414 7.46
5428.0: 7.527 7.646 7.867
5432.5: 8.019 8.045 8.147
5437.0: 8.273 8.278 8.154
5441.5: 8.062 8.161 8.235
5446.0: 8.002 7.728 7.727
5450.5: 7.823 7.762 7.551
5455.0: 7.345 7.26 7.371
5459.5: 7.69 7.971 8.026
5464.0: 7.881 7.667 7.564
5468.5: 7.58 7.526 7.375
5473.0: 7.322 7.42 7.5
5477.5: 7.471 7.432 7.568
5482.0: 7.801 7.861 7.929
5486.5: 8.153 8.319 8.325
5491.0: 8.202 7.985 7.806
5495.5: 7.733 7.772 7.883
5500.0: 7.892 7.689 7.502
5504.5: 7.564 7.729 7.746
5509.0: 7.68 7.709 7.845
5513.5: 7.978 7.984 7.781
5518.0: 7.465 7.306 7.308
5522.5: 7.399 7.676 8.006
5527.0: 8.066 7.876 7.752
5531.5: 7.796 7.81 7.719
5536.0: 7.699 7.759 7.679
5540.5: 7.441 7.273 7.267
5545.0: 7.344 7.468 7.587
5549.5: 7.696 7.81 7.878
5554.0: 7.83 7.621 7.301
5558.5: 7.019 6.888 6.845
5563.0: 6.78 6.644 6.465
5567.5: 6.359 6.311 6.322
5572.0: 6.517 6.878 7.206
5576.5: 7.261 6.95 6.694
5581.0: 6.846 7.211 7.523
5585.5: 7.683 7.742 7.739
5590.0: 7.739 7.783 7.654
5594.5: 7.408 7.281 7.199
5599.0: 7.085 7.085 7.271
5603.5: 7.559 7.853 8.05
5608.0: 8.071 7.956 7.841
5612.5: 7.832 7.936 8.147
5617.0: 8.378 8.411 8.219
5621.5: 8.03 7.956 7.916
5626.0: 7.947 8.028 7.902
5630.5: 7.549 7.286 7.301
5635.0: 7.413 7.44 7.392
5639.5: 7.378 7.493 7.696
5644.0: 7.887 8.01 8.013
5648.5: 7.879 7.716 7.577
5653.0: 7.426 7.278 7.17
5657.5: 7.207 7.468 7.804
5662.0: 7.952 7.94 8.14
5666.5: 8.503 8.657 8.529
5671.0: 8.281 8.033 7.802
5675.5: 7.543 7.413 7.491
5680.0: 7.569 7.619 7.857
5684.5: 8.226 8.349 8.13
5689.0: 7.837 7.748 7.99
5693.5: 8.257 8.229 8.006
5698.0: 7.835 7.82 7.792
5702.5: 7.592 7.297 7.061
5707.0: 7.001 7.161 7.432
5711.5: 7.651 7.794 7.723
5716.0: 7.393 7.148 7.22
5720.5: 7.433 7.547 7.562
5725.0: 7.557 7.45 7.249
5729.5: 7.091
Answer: 0.085 mag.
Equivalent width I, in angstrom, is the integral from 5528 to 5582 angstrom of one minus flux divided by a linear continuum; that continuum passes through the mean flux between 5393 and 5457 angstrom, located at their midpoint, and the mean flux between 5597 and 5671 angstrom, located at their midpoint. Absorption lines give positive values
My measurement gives 3.5 angstrom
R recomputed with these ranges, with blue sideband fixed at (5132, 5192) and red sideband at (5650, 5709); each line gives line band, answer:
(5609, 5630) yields -0.04 mag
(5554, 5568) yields 0.10 mag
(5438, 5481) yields -0.03 mag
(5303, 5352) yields 0.03 mag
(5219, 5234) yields -0.03 mag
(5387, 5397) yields 0.04 mag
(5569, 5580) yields 0.13 mag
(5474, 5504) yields -0.04 mag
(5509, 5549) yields -0.01 mag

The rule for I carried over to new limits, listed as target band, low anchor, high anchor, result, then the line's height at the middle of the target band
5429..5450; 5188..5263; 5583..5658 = -1.5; 7.49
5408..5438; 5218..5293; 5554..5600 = -1.7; 7.24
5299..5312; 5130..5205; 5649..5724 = -0.4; 7.32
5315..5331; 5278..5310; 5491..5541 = 1.0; 7.6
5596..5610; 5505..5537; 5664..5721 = 0.4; 7.75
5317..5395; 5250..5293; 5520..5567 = 2.8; 7.36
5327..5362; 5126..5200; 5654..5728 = 1.2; 7.35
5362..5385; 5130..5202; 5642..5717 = 1.1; 7.41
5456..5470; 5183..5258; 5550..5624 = -0.6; 7.35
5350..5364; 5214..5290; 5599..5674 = 0.7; 7.48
